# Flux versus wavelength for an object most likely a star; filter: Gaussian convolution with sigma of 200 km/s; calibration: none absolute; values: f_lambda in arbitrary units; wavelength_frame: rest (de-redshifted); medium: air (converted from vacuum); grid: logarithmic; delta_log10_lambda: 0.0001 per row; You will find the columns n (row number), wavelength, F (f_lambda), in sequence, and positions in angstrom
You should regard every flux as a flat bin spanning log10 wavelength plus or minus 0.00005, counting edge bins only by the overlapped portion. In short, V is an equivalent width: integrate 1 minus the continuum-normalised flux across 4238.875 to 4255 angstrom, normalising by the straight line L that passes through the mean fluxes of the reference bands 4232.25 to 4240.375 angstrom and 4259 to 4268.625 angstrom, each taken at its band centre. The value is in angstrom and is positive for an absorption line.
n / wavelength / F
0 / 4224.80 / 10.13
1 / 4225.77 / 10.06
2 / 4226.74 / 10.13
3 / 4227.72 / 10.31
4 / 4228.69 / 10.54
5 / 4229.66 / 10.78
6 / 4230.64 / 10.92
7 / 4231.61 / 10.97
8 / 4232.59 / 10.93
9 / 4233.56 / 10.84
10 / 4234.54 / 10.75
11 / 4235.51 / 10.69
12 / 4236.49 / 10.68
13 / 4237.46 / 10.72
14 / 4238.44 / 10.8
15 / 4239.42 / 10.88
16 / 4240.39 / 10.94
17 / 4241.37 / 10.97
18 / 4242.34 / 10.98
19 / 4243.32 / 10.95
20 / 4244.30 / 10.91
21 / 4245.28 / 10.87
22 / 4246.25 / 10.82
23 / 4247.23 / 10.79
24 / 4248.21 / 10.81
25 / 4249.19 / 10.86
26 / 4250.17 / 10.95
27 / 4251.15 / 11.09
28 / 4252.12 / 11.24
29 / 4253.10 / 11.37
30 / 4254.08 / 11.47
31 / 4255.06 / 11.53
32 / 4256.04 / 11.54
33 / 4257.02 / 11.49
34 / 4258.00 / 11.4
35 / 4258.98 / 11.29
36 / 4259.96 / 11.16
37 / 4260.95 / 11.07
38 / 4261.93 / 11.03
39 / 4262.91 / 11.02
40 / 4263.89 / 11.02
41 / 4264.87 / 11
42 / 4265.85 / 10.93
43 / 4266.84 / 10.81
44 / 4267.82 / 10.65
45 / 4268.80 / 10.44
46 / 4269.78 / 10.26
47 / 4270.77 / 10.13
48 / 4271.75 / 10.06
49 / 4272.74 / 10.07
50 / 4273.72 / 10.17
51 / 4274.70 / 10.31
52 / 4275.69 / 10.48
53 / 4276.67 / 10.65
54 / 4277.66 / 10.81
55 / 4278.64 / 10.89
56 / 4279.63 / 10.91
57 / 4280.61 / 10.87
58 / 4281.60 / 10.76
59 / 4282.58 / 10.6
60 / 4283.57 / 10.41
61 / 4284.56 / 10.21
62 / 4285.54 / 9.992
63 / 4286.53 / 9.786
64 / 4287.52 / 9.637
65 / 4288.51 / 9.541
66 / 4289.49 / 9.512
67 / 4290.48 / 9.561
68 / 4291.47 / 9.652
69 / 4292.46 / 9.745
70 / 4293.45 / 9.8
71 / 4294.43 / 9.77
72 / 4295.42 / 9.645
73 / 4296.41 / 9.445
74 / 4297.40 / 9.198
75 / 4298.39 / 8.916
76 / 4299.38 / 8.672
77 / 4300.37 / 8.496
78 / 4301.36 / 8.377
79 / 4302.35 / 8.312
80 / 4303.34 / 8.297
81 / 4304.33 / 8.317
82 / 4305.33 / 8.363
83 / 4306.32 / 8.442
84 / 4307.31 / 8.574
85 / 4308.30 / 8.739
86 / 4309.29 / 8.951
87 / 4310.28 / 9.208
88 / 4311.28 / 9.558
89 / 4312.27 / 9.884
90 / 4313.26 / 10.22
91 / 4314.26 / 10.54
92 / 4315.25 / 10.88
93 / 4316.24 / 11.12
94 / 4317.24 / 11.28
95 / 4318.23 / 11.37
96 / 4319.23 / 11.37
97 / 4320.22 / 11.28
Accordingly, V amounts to -0.2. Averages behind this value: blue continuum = 10.8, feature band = 11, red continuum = 11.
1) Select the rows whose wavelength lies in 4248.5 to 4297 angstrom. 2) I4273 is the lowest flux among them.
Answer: 9.445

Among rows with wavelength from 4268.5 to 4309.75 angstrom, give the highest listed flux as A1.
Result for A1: 10.91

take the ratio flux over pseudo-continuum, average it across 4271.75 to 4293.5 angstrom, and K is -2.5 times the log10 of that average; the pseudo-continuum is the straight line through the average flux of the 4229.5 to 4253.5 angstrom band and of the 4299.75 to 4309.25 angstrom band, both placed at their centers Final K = -0.10 mag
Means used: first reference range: 10.9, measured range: 10.2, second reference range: 8.46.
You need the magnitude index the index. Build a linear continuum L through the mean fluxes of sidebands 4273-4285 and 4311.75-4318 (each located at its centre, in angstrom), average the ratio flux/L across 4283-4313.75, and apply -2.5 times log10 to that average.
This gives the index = 0.15 mag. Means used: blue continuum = 10.6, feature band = 9.27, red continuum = 10.7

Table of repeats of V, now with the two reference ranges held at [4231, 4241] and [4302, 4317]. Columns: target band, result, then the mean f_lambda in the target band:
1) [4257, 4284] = -1.6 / 10.7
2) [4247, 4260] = -0.9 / 11.2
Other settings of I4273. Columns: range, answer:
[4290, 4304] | 8.297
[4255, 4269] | 10.44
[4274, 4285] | 10.21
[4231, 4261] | 10.68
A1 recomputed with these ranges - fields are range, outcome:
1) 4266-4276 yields 10.81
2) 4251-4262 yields 11.54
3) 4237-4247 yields 10.98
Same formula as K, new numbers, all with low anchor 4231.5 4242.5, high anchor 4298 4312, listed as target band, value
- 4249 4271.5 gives -0.10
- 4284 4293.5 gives -0.06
